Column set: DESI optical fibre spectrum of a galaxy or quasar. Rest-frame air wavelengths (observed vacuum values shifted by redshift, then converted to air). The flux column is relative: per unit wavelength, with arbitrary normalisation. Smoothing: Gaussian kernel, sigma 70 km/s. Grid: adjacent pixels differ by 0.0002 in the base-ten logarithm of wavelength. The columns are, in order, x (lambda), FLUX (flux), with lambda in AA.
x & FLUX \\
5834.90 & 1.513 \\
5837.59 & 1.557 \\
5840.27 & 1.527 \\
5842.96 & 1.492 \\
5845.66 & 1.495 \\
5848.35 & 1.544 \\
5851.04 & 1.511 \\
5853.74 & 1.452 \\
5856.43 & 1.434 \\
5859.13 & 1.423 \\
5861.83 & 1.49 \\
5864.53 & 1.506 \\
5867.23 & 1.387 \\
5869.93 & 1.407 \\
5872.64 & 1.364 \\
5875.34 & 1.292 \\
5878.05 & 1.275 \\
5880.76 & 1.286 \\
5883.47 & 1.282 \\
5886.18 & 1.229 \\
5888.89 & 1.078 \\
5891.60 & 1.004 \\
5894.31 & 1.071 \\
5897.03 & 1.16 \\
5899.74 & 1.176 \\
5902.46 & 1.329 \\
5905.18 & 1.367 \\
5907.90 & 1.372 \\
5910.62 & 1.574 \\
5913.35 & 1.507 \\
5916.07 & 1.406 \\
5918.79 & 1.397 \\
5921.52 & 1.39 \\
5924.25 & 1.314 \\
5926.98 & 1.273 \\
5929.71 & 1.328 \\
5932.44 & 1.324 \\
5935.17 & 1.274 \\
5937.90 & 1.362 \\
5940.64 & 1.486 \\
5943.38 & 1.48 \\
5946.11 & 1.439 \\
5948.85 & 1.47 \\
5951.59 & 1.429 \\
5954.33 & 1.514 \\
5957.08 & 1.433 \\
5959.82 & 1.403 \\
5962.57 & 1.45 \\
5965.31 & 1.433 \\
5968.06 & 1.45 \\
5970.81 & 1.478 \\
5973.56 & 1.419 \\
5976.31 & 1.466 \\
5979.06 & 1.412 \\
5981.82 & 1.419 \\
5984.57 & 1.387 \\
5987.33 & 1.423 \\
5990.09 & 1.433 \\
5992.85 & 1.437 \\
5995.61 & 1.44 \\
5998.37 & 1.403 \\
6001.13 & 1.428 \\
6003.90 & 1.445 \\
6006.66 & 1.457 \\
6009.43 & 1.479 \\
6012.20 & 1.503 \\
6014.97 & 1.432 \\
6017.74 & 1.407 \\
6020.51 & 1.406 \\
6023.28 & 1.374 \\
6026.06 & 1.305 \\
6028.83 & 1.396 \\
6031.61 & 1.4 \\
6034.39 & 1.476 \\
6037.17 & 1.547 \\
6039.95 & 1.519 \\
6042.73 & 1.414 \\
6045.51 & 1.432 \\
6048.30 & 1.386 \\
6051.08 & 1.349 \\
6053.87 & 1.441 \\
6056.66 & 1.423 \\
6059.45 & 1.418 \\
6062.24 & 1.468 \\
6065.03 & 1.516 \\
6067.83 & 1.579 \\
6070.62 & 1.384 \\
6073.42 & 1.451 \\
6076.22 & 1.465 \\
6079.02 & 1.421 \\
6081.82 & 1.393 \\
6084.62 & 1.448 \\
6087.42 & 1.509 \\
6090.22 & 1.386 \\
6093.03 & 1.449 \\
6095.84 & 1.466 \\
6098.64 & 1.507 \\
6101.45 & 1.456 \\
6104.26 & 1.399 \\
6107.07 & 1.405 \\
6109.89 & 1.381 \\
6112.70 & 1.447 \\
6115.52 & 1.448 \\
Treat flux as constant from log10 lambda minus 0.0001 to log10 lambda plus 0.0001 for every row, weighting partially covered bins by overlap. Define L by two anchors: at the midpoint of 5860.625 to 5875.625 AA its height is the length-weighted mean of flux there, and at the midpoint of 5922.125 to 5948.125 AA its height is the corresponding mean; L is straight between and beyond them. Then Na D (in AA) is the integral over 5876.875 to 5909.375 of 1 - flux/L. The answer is 4.1 AA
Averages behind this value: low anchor 1.42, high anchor 1.37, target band 1.22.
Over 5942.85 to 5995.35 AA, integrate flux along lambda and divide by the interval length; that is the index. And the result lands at 1.44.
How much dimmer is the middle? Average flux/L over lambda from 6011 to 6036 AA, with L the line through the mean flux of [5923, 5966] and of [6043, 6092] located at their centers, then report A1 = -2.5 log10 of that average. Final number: 0.01 mag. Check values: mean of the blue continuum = 1.4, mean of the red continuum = 1.44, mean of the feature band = 1.41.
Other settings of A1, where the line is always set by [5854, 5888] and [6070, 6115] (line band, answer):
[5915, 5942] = 0.02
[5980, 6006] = -0.02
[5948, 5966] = -0.04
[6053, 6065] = -0.02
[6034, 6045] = -0.05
